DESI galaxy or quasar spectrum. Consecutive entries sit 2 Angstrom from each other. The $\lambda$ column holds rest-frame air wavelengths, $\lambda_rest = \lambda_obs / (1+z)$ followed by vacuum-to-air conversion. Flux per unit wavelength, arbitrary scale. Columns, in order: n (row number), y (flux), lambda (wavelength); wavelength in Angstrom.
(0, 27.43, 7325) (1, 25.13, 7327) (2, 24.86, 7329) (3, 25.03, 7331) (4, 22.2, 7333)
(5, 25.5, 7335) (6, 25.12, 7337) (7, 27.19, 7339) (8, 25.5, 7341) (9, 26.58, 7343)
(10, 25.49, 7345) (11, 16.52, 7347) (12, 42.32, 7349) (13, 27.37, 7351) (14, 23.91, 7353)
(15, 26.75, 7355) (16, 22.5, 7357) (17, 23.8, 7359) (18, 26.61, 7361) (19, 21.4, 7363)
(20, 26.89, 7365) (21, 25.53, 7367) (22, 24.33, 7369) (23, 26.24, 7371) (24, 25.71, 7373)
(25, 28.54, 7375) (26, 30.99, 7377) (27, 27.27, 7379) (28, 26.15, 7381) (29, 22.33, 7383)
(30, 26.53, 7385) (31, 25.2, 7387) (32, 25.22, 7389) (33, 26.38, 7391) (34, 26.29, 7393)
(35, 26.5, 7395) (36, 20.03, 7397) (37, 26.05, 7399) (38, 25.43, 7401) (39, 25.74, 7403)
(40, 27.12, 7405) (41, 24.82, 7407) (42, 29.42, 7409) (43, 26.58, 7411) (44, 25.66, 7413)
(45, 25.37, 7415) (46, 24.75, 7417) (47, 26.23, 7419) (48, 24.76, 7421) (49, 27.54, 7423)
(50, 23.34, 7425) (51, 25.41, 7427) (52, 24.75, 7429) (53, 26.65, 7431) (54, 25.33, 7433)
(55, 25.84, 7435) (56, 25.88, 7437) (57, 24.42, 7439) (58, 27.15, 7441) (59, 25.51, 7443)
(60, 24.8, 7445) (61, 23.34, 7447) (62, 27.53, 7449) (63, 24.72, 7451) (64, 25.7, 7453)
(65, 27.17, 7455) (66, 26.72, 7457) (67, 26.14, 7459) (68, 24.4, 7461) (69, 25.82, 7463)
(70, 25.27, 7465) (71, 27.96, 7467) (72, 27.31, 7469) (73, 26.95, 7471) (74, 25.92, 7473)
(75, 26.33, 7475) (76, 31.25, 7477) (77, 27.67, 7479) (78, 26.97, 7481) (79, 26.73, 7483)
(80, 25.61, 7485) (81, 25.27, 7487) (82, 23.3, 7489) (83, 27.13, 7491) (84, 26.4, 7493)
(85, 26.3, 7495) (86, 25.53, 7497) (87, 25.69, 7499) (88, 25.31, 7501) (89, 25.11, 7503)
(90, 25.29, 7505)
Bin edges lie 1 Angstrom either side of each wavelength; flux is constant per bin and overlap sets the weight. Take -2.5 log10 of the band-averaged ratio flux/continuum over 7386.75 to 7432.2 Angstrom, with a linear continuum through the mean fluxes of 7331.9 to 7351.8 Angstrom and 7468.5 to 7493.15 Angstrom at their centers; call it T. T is 0.04 mag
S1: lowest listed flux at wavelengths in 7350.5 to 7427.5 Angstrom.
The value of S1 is 20.03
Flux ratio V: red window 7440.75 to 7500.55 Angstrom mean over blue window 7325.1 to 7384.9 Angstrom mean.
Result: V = 1.0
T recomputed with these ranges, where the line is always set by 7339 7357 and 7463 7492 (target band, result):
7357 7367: 0.09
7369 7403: 0.03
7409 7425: 0.03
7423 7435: 0.05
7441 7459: 0.04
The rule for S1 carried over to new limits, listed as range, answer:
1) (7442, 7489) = 23.3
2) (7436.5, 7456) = 23.34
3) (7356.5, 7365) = 21.4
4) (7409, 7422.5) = 24.75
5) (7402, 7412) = 24.82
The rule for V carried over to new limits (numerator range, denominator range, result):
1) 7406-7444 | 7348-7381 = 0.96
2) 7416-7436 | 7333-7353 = 0.96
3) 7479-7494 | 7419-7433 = 1.02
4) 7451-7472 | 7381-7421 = 1.03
